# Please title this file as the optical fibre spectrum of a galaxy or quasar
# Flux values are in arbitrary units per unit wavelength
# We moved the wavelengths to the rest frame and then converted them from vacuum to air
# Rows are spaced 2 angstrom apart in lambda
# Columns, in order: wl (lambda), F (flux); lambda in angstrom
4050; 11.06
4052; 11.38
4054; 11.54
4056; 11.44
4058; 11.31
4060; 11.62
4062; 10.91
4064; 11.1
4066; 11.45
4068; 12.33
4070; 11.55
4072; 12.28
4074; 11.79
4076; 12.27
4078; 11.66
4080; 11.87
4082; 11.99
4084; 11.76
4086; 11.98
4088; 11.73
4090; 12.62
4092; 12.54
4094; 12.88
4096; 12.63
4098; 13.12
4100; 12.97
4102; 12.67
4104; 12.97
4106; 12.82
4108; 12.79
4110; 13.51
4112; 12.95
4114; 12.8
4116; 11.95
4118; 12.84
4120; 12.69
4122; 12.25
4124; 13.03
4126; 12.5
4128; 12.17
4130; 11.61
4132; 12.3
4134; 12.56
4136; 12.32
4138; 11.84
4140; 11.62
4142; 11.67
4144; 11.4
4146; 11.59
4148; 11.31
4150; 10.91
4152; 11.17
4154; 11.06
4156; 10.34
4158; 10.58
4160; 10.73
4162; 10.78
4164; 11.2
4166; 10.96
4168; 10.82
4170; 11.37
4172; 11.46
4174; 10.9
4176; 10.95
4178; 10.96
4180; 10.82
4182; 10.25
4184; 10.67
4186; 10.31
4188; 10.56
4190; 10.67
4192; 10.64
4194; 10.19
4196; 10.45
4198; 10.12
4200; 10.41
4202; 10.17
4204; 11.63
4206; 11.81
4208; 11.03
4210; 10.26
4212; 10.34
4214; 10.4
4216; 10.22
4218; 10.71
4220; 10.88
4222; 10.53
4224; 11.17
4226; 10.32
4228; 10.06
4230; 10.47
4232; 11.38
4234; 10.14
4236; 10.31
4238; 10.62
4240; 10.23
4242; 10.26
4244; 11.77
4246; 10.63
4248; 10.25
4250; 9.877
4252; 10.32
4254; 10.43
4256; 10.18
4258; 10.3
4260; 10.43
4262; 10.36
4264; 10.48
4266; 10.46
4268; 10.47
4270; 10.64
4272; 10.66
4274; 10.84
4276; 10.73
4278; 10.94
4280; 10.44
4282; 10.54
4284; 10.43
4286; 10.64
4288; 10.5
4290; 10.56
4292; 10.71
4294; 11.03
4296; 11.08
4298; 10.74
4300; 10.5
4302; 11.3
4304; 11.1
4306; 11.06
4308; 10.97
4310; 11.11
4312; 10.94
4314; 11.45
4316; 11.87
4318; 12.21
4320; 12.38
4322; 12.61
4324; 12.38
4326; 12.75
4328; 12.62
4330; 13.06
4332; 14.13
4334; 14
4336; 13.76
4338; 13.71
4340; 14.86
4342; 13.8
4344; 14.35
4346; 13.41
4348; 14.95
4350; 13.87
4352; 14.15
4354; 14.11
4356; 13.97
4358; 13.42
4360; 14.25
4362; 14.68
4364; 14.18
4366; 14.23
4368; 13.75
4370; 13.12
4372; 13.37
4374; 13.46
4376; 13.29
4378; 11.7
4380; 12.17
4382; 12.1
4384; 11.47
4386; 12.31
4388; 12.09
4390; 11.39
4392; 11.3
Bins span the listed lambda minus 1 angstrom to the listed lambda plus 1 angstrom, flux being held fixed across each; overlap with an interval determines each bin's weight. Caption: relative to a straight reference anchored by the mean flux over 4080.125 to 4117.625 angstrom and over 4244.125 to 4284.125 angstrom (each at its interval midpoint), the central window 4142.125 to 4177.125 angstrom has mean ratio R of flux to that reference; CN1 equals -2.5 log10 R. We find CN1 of 0.07 mag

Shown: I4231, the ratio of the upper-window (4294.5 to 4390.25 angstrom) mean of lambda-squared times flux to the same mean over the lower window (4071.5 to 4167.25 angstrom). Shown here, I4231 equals 1.2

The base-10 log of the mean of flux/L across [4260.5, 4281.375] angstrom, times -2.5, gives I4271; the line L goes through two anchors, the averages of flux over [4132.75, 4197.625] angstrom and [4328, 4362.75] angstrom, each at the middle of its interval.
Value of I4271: 0.20 mag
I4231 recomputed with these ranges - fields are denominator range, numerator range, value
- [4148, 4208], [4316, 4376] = 1.36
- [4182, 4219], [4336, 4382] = 1.40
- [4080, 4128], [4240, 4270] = 0.89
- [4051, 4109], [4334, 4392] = 1.27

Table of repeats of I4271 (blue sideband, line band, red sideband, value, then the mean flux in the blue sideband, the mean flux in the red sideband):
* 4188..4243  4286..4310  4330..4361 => 0.17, 10.6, 14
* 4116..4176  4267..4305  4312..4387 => 0.19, 11.6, 13.3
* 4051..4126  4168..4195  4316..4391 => 0.17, 12.2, 13.3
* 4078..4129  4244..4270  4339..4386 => 0.25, 12.5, 13.6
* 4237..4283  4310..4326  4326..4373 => 0.06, 10.5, 13.9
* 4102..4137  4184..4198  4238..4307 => 0.12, 12.6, 10.6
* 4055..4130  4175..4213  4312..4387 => 0.19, 12.3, 13.3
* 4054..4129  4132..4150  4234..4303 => 0.00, 12.3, 10.6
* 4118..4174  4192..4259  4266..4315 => 0.06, 11.6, 10.8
